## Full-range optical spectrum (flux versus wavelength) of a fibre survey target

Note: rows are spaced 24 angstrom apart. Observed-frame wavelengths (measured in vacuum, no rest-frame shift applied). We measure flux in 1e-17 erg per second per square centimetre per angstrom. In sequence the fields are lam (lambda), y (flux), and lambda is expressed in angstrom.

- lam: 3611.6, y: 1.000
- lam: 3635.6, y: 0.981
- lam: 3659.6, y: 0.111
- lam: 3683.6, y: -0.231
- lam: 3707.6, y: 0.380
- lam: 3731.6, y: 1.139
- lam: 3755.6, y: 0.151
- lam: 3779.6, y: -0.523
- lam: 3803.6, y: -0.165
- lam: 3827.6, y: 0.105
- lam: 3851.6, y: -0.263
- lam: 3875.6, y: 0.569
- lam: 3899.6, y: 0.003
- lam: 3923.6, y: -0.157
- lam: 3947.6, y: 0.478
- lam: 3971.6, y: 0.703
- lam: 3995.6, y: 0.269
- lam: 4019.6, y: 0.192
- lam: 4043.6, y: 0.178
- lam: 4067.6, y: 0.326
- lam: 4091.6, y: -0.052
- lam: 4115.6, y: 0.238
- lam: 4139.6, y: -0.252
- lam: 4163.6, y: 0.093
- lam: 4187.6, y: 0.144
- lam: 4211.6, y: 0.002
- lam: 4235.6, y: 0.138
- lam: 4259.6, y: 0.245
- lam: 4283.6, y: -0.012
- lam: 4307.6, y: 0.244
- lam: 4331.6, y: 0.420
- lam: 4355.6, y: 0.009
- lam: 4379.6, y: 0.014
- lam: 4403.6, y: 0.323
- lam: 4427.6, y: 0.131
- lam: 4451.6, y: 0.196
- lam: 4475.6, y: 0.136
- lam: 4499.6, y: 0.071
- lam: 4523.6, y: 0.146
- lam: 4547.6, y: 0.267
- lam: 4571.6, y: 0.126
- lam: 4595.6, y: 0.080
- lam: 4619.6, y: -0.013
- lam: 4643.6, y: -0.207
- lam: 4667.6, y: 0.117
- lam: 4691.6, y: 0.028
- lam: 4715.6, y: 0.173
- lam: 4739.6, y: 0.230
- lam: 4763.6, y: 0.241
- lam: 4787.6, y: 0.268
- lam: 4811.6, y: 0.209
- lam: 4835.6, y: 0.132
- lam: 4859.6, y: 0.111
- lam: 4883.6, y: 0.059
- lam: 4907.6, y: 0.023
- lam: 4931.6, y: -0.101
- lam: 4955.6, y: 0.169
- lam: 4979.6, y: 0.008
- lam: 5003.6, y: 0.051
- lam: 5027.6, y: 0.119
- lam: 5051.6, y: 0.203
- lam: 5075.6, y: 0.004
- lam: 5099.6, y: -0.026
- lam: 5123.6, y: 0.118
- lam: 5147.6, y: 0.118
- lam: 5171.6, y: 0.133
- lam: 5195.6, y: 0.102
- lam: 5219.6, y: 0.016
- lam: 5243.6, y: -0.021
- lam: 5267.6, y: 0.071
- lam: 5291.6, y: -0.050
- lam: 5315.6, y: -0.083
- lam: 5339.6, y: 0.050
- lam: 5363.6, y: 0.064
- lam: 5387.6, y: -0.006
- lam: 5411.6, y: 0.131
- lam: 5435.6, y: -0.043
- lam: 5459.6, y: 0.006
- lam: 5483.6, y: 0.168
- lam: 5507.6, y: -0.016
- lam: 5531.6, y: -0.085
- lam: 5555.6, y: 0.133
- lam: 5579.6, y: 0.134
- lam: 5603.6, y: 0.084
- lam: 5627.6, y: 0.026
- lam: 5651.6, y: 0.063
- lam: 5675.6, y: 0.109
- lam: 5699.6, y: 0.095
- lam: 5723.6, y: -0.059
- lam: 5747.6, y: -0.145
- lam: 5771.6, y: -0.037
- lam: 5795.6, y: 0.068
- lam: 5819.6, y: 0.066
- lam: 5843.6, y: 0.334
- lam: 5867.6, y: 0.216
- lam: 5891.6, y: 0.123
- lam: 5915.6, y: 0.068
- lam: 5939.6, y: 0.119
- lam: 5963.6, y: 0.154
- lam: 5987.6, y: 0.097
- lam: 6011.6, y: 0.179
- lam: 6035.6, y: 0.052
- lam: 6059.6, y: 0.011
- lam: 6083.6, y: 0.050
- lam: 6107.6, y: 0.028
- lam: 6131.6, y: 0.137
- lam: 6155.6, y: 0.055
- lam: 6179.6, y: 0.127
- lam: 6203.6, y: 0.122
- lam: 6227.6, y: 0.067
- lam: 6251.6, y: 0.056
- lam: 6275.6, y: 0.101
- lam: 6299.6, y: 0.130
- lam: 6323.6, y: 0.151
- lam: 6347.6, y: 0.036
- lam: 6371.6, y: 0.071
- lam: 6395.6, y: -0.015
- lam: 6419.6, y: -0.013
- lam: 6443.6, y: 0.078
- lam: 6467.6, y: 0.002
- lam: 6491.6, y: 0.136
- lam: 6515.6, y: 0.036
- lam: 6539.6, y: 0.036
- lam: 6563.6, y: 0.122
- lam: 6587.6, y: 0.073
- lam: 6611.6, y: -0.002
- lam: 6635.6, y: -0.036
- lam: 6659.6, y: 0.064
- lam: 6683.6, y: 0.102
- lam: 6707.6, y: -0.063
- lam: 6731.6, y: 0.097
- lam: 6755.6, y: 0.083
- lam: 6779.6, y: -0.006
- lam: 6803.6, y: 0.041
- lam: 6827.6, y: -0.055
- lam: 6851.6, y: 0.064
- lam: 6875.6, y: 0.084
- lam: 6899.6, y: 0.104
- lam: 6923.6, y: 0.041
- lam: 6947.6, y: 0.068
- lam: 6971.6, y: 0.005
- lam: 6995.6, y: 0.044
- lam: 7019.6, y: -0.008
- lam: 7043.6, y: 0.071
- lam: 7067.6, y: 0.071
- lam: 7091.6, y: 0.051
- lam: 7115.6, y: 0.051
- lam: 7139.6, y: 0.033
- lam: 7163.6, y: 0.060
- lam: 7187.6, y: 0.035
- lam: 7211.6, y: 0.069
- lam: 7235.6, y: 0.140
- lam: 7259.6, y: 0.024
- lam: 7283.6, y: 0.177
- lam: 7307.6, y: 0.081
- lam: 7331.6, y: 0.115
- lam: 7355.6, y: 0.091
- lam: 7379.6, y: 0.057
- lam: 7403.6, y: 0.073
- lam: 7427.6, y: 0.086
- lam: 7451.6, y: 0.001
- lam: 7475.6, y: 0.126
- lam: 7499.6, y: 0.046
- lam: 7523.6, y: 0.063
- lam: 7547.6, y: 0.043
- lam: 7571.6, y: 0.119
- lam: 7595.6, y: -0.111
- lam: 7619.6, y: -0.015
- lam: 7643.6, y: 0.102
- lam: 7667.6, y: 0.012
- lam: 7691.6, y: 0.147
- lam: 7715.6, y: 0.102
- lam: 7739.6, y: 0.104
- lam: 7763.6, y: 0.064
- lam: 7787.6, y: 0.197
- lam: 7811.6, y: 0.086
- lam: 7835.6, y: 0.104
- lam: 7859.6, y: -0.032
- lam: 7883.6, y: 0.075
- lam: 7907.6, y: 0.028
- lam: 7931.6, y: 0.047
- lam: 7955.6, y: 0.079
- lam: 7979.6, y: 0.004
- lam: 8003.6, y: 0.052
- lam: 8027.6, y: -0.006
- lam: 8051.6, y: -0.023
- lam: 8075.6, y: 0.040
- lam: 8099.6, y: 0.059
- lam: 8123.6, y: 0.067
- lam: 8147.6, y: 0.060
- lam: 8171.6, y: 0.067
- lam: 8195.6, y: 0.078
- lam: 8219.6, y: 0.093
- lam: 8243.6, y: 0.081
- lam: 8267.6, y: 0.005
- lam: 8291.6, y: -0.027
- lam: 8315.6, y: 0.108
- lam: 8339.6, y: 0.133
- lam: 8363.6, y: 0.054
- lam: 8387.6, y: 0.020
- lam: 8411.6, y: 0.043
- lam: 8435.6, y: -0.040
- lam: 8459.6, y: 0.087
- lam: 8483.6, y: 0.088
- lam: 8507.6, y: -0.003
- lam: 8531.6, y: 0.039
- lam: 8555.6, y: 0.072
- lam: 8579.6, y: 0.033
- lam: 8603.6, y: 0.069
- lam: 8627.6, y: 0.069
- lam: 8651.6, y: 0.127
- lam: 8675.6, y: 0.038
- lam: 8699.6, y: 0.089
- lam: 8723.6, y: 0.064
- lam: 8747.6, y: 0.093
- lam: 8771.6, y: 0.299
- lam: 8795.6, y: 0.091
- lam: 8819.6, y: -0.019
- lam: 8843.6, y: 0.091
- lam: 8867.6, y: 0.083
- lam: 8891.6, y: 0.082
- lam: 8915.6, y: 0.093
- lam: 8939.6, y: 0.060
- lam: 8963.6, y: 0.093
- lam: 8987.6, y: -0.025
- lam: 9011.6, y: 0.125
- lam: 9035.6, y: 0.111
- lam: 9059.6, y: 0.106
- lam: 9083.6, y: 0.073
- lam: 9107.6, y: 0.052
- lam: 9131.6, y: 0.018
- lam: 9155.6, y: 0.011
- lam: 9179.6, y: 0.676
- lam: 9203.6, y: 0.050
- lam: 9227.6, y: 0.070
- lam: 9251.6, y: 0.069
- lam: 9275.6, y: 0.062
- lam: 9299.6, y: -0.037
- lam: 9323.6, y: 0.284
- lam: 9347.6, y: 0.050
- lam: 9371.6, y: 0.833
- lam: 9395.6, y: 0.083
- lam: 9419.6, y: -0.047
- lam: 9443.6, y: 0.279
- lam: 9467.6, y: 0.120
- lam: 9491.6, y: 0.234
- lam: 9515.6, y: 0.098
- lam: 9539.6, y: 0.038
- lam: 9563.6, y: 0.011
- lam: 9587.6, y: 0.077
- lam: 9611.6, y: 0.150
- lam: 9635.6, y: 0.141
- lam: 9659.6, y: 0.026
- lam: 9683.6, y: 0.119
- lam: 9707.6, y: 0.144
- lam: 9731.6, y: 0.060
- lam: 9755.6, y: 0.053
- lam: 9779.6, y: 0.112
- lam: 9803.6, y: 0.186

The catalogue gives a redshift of 1.462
